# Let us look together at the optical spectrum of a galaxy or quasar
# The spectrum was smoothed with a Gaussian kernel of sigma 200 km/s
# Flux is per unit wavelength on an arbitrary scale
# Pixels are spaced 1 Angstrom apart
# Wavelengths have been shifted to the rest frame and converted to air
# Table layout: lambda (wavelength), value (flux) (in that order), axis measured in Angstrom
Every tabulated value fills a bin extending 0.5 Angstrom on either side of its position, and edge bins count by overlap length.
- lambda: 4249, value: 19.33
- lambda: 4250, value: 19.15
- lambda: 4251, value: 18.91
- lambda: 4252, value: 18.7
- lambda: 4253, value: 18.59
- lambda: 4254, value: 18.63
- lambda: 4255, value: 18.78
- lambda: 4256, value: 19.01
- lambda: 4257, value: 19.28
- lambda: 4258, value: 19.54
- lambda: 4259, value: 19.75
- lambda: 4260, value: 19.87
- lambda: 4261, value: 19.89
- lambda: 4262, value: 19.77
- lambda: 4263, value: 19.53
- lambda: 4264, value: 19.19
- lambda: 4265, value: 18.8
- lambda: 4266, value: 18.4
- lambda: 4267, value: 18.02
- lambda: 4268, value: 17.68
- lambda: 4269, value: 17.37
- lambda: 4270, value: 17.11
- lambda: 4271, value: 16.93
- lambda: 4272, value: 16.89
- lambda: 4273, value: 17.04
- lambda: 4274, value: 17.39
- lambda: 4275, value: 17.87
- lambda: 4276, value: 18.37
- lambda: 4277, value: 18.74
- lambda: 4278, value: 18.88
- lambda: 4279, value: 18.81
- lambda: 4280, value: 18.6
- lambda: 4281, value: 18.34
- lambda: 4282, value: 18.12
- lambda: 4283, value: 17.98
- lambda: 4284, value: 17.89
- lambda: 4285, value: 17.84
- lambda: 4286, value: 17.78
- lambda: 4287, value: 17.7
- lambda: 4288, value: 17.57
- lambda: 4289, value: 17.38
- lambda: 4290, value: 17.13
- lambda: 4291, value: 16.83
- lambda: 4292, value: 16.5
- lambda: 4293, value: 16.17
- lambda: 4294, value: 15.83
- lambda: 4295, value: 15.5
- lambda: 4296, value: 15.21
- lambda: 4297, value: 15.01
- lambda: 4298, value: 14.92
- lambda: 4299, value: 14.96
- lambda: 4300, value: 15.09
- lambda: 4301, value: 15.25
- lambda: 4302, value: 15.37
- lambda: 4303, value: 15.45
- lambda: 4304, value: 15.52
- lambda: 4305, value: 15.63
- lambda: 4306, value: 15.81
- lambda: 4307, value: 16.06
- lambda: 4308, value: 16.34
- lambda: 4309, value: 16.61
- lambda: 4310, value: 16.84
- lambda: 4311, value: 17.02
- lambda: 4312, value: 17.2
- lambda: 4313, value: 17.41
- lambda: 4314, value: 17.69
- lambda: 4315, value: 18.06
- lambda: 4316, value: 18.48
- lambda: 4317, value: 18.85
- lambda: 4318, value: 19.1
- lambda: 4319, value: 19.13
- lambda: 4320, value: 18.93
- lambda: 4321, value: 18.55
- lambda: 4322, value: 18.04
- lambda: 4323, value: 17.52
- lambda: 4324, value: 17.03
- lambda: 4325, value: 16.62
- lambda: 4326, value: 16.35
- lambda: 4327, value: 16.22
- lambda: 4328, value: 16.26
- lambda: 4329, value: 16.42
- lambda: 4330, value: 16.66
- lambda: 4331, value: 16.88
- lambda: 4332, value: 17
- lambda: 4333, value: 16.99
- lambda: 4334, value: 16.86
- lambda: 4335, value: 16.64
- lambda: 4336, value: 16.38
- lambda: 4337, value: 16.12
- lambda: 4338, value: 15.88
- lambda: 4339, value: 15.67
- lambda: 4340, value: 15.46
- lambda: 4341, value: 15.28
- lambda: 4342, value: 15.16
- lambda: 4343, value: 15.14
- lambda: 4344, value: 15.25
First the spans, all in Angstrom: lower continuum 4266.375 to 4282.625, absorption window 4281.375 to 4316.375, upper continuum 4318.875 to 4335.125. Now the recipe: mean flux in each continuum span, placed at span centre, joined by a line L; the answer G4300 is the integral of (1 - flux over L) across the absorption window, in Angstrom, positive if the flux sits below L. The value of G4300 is 1.9 Angstrom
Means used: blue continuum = 17.9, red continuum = 17.1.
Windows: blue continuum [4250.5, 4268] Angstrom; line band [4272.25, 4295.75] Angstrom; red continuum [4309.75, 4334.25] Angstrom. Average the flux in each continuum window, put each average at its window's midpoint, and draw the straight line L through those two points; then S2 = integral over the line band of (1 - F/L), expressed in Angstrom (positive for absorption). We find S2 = 1.1 Angstrom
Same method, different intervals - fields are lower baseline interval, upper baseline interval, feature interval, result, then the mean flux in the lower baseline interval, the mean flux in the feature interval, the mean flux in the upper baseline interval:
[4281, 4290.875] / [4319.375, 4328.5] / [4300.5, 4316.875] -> 0.8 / 17.7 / 16.6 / 17.3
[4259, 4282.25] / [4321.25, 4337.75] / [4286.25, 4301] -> 1.3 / 18.4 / 16.1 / 16.8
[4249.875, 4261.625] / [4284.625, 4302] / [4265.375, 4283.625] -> -0.2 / 19.2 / 17.9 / 16.2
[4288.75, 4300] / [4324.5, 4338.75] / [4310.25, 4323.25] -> -1.5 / 15.9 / 18.1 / 16.5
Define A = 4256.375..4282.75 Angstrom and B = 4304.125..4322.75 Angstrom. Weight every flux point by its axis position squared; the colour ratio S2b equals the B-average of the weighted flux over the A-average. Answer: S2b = 1.0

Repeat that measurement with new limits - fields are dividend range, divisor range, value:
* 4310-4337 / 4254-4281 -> 0.96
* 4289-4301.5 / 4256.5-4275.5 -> 0.87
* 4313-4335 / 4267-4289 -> 1.00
